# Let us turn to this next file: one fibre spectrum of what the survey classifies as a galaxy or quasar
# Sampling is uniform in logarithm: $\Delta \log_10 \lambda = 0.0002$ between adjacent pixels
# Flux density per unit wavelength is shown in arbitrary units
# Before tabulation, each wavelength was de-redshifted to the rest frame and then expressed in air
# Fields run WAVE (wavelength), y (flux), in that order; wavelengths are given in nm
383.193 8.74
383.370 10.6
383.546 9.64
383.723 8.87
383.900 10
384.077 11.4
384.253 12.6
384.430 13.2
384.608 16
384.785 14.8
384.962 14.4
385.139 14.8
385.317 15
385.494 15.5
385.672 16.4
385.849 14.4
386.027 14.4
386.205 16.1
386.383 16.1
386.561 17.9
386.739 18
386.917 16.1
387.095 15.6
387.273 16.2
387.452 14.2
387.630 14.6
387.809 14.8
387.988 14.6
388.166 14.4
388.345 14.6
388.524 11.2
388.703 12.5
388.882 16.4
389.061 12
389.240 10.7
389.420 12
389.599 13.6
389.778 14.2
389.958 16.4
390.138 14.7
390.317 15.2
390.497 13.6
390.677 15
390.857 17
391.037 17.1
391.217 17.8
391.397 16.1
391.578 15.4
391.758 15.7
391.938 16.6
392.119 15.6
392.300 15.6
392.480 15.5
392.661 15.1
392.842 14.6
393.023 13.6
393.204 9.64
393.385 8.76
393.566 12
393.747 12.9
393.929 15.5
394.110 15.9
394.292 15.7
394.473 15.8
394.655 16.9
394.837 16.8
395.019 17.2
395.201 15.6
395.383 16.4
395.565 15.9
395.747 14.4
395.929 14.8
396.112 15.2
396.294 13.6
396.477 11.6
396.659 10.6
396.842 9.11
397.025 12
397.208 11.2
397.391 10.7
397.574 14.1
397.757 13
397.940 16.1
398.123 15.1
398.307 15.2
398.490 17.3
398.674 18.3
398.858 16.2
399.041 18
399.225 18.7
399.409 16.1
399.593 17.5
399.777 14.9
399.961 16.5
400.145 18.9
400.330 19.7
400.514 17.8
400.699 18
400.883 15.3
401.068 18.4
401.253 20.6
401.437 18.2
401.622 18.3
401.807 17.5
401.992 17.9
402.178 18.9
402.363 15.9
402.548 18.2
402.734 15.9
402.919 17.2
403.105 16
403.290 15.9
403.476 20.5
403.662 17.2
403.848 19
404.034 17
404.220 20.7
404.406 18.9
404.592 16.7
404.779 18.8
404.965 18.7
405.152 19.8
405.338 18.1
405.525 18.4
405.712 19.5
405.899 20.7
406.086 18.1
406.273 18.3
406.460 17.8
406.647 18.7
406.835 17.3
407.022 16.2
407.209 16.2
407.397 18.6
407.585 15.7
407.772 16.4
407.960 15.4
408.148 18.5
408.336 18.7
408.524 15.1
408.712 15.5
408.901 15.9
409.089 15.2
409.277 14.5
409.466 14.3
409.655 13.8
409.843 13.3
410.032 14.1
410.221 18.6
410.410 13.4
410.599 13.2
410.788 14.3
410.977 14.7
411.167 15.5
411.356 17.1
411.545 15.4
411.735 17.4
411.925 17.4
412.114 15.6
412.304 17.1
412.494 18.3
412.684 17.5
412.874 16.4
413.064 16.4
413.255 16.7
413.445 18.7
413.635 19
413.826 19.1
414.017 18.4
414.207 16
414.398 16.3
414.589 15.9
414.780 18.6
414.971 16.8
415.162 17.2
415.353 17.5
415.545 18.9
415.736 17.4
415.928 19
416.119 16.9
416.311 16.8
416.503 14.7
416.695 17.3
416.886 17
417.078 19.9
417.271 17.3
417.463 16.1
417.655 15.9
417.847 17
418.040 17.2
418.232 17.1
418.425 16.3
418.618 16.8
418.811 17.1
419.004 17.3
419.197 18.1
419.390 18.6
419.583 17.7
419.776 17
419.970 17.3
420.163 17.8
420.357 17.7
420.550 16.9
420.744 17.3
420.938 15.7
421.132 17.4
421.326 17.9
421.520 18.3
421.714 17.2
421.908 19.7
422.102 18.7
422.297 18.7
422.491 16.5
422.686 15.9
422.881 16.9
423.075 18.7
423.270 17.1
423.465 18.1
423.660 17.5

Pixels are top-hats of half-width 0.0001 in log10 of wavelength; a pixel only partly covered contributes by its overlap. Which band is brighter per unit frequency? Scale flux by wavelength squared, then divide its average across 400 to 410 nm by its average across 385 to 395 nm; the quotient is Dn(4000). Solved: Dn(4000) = 1.26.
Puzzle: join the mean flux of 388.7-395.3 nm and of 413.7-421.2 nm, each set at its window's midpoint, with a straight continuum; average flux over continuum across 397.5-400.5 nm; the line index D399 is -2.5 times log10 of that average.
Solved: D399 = -0.08 mag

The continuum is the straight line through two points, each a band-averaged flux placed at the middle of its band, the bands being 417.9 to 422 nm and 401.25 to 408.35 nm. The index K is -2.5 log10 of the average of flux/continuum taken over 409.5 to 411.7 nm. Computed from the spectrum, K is 0.19 mag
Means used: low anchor 17.9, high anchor 17.4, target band 14.9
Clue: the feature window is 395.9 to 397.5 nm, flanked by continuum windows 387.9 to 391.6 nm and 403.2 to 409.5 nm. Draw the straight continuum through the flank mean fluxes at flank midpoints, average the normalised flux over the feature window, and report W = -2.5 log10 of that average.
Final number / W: 0.30 mag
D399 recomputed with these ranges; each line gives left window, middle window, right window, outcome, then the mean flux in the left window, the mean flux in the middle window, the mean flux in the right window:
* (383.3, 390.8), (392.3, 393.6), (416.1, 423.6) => 0.14 mag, 14.1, 13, 17.3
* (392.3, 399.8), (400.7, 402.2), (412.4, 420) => -0.18 mag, 14.6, 18.1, 17.3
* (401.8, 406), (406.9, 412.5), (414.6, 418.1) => 0.13 mag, 18.2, 15.8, 17.3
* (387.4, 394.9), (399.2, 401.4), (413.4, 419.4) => -0.14 mag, 14.5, 17.7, 17.4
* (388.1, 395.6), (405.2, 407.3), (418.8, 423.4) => -0.13 mag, 14.7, 18.2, 17.6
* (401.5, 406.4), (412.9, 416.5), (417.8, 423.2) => 0.02 mag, 18.2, 17.4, 17.5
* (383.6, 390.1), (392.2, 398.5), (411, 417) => 0.08 mag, 14.3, 14.1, 17.2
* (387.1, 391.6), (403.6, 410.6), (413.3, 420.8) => -0.05 mag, 14.6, 17.1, 17.4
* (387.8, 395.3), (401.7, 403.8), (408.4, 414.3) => -0.13 mag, 14.6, 17.4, 16.1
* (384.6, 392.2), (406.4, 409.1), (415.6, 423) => -0.02 mag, 15.1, 16.8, 17.3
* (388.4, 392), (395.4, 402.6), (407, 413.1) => -0.05 mag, 14.6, 15.9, 15.9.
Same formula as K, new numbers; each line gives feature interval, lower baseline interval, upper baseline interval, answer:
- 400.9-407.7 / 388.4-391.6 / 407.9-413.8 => -0.16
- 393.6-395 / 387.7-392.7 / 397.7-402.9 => 0.01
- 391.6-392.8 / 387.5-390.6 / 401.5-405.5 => -0.06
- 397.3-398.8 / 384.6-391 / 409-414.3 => 0.03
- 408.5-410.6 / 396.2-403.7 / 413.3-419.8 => 0.14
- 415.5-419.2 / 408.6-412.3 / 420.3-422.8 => -0.03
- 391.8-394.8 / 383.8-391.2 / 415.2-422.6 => 0.05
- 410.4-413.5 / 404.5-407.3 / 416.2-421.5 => 0.10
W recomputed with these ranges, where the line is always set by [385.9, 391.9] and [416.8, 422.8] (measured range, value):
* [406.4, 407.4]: -0.06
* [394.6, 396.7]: 0.04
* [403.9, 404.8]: -0.14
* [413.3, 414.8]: -0.05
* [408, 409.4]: 0.03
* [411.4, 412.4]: 0.01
